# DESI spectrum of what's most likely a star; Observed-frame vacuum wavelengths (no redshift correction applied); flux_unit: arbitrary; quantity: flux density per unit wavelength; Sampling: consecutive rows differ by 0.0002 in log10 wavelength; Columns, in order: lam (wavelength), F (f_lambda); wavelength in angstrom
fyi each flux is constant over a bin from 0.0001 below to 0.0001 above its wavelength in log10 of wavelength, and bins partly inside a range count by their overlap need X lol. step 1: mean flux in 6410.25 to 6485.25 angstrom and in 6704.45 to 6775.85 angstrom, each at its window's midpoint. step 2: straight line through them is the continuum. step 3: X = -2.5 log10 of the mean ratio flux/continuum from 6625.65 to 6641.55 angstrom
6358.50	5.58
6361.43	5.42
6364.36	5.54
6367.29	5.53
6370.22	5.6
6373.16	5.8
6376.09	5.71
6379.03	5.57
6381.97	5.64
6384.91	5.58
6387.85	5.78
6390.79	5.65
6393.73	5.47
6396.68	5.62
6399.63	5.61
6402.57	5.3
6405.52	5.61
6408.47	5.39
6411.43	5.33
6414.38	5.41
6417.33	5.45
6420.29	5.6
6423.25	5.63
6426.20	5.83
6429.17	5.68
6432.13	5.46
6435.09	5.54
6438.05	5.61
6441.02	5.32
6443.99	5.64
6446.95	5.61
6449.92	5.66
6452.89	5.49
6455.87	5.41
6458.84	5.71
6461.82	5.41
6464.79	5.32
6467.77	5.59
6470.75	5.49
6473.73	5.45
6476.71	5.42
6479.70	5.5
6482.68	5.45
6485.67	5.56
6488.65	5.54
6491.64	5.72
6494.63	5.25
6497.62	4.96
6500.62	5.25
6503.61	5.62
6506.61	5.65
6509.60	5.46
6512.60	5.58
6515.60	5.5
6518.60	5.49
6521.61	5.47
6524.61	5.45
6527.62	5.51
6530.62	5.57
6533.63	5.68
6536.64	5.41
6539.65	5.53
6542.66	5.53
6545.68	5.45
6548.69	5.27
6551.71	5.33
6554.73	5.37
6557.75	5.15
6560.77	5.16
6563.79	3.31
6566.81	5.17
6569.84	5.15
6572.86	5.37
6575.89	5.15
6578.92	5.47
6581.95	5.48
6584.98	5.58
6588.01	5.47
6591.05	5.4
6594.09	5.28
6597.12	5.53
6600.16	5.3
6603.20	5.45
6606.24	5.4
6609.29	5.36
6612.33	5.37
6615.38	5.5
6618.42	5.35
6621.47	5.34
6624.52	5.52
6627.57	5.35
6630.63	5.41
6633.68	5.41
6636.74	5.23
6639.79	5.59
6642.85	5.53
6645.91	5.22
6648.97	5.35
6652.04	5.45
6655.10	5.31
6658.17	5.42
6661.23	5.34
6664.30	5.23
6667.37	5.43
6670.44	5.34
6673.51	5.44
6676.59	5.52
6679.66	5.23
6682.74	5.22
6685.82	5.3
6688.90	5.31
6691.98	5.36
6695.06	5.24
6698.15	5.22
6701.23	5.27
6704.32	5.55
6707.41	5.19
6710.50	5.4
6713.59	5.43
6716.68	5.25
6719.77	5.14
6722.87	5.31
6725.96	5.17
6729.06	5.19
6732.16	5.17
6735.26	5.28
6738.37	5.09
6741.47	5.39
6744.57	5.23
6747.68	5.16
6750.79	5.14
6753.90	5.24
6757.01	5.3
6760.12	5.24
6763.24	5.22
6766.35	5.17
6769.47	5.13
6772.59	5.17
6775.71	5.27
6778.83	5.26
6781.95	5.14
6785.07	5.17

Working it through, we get -0.01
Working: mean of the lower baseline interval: 5.52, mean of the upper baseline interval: 5.23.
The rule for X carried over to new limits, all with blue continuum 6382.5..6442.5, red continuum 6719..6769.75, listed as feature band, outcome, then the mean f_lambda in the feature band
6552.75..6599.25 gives 0.04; 5.21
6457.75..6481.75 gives 0.00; 5.48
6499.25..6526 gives -0.01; 5.5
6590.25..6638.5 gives -0.01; 5.39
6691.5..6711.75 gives -0.01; 5.31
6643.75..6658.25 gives -0.01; 5.35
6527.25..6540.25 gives -0.02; 5.55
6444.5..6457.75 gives -0.01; 5.56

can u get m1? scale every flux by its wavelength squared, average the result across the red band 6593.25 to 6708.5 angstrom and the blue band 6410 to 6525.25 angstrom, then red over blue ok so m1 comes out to 1.03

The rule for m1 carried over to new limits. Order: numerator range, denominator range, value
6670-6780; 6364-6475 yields 1.04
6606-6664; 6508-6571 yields 1.04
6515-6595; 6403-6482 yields 1.00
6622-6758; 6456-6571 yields 1.04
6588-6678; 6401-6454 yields 1.04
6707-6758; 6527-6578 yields 1.06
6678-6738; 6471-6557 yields 1.02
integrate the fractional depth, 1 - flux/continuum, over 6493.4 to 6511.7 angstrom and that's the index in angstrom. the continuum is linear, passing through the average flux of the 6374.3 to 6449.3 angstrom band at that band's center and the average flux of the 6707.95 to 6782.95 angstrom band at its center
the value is 0.3 angstrom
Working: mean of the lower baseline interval 5.56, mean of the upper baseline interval 5.23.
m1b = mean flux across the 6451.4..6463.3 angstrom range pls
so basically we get 5.5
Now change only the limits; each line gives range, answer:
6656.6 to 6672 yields 5.35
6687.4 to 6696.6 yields 5.31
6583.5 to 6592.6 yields 5.48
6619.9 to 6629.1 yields 5.4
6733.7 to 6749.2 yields 5.23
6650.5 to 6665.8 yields 5.35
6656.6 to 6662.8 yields 5.38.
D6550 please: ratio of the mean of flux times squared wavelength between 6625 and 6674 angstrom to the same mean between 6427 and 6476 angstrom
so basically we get 1.0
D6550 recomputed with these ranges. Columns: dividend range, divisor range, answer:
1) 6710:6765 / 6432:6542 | 1.03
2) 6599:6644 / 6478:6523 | 1.03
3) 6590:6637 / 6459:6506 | 1.03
